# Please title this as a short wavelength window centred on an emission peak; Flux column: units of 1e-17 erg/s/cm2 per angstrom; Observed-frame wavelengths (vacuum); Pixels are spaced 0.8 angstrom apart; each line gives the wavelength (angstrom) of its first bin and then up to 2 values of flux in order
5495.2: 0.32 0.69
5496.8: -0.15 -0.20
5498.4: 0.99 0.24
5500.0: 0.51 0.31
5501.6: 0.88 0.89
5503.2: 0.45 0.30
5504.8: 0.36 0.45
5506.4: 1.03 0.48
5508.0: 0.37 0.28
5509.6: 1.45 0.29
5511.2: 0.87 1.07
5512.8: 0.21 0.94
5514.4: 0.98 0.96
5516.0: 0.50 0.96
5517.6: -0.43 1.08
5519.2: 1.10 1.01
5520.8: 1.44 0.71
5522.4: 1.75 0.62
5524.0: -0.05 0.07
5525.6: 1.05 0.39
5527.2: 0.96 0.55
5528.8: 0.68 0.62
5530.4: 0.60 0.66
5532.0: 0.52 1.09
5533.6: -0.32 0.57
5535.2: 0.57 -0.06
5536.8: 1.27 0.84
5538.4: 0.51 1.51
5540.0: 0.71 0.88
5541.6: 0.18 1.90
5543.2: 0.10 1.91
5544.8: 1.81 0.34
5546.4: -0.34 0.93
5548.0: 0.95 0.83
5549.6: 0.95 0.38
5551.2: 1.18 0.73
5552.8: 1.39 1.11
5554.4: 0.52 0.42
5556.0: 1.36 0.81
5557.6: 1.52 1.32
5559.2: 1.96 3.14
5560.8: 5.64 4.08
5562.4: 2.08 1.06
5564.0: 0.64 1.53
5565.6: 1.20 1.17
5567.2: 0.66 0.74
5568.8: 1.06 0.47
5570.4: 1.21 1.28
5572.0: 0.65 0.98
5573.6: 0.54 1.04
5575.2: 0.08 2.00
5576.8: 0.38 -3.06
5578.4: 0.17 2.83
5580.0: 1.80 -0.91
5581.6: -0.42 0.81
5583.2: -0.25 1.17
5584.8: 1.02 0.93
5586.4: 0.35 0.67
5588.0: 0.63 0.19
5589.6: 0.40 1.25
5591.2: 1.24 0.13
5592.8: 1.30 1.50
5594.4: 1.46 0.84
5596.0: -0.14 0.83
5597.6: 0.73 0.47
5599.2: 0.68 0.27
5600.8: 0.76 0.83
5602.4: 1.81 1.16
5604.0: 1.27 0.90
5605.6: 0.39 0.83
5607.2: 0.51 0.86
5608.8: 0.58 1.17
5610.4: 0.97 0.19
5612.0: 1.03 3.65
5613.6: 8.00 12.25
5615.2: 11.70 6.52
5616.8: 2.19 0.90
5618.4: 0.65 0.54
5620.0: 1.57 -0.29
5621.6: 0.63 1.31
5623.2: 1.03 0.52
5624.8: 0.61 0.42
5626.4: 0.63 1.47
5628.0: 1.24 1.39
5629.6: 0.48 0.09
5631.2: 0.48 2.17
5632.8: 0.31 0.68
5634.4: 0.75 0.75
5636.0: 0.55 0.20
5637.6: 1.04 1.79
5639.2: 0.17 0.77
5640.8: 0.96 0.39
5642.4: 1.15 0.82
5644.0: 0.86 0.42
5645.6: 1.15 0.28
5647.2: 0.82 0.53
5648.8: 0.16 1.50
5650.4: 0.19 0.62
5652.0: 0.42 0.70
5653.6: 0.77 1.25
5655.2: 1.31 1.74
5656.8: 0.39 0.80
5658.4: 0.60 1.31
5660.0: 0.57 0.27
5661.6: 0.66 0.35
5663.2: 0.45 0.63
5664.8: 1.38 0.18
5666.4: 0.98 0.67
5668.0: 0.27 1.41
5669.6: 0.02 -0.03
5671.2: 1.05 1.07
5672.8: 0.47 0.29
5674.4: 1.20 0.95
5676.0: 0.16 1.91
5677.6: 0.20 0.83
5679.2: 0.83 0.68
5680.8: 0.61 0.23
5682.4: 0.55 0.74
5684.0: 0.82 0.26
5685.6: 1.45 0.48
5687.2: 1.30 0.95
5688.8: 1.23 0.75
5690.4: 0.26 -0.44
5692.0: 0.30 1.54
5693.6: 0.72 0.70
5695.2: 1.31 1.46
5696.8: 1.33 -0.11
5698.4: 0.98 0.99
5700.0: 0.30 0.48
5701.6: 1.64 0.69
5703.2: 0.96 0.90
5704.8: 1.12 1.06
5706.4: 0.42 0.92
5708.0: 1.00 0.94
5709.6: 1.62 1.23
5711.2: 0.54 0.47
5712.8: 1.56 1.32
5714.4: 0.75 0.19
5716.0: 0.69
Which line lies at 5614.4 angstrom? [O III] 5007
